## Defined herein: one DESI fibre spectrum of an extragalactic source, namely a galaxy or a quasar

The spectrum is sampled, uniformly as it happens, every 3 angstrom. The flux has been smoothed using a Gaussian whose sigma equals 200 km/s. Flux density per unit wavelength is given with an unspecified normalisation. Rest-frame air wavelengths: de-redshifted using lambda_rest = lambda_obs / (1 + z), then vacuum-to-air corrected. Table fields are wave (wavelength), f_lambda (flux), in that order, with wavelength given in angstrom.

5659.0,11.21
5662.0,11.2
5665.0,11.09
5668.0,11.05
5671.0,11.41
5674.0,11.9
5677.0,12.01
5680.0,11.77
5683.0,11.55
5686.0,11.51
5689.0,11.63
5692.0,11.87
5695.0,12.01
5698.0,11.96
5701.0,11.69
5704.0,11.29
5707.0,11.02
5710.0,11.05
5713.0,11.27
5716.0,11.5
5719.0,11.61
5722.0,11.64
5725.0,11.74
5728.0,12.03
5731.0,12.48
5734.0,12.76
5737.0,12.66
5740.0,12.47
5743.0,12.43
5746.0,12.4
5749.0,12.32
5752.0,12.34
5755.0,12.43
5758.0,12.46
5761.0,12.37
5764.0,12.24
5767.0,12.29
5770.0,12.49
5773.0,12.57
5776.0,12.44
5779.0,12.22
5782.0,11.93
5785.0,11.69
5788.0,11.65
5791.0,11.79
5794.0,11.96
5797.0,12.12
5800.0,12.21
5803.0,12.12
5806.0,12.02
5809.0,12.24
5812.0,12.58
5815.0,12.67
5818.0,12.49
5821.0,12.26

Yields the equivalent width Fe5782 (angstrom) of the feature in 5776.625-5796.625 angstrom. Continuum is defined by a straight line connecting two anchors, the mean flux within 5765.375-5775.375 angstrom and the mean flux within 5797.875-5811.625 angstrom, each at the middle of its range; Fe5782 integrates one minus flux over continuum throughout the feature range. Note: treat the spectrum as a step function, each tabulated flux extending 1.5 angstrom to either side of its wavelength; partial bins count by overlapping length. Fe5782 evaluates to 0.66 angstrom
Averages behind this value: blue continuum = 12.4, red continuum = 12.2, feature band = 11.9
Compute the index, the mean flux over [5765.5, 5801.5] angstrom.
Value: 12.1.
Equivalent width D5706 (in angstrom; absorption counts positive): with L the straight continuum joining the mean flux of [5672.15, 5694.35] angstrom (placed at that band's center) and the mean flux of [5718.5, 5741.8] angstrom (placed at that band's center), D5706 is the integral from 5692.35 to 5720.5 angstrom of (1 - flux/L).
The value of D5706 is 1.10 angstrom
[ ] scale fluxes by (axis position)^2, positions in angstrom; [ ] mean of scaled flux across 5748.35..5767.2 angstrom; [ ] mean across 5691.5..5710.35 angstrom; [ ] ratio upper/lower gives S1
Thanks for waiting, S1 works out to 1.09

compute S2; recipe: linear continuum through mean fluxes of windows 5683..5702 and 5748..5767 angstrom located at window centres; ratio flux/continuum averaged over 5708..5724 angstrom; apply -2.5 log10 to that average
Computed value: 0.05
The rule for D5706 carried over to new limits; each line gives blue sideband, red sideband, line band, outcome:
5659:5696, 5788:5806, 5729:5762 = -1.8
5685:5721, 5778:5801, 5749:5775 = -1.3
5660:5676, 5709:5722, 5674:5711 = -0.8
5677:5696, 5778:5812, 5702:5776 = -1.3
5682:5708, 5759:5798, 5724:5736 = -0.5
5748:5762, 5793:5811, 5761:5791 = 0.3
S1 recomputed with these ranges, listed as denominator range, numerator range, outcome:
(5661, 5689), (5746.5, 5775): 1.11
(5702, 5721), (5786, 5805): 1.09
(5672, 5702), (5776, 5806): 1.06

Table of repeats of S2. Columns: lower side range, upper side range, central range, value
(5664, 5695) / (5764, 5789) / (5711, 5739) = -0.01 mag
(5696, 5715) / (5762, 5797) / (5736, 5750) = -0.06 mag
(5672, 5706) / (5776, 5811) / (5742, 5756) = -0.04 mag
